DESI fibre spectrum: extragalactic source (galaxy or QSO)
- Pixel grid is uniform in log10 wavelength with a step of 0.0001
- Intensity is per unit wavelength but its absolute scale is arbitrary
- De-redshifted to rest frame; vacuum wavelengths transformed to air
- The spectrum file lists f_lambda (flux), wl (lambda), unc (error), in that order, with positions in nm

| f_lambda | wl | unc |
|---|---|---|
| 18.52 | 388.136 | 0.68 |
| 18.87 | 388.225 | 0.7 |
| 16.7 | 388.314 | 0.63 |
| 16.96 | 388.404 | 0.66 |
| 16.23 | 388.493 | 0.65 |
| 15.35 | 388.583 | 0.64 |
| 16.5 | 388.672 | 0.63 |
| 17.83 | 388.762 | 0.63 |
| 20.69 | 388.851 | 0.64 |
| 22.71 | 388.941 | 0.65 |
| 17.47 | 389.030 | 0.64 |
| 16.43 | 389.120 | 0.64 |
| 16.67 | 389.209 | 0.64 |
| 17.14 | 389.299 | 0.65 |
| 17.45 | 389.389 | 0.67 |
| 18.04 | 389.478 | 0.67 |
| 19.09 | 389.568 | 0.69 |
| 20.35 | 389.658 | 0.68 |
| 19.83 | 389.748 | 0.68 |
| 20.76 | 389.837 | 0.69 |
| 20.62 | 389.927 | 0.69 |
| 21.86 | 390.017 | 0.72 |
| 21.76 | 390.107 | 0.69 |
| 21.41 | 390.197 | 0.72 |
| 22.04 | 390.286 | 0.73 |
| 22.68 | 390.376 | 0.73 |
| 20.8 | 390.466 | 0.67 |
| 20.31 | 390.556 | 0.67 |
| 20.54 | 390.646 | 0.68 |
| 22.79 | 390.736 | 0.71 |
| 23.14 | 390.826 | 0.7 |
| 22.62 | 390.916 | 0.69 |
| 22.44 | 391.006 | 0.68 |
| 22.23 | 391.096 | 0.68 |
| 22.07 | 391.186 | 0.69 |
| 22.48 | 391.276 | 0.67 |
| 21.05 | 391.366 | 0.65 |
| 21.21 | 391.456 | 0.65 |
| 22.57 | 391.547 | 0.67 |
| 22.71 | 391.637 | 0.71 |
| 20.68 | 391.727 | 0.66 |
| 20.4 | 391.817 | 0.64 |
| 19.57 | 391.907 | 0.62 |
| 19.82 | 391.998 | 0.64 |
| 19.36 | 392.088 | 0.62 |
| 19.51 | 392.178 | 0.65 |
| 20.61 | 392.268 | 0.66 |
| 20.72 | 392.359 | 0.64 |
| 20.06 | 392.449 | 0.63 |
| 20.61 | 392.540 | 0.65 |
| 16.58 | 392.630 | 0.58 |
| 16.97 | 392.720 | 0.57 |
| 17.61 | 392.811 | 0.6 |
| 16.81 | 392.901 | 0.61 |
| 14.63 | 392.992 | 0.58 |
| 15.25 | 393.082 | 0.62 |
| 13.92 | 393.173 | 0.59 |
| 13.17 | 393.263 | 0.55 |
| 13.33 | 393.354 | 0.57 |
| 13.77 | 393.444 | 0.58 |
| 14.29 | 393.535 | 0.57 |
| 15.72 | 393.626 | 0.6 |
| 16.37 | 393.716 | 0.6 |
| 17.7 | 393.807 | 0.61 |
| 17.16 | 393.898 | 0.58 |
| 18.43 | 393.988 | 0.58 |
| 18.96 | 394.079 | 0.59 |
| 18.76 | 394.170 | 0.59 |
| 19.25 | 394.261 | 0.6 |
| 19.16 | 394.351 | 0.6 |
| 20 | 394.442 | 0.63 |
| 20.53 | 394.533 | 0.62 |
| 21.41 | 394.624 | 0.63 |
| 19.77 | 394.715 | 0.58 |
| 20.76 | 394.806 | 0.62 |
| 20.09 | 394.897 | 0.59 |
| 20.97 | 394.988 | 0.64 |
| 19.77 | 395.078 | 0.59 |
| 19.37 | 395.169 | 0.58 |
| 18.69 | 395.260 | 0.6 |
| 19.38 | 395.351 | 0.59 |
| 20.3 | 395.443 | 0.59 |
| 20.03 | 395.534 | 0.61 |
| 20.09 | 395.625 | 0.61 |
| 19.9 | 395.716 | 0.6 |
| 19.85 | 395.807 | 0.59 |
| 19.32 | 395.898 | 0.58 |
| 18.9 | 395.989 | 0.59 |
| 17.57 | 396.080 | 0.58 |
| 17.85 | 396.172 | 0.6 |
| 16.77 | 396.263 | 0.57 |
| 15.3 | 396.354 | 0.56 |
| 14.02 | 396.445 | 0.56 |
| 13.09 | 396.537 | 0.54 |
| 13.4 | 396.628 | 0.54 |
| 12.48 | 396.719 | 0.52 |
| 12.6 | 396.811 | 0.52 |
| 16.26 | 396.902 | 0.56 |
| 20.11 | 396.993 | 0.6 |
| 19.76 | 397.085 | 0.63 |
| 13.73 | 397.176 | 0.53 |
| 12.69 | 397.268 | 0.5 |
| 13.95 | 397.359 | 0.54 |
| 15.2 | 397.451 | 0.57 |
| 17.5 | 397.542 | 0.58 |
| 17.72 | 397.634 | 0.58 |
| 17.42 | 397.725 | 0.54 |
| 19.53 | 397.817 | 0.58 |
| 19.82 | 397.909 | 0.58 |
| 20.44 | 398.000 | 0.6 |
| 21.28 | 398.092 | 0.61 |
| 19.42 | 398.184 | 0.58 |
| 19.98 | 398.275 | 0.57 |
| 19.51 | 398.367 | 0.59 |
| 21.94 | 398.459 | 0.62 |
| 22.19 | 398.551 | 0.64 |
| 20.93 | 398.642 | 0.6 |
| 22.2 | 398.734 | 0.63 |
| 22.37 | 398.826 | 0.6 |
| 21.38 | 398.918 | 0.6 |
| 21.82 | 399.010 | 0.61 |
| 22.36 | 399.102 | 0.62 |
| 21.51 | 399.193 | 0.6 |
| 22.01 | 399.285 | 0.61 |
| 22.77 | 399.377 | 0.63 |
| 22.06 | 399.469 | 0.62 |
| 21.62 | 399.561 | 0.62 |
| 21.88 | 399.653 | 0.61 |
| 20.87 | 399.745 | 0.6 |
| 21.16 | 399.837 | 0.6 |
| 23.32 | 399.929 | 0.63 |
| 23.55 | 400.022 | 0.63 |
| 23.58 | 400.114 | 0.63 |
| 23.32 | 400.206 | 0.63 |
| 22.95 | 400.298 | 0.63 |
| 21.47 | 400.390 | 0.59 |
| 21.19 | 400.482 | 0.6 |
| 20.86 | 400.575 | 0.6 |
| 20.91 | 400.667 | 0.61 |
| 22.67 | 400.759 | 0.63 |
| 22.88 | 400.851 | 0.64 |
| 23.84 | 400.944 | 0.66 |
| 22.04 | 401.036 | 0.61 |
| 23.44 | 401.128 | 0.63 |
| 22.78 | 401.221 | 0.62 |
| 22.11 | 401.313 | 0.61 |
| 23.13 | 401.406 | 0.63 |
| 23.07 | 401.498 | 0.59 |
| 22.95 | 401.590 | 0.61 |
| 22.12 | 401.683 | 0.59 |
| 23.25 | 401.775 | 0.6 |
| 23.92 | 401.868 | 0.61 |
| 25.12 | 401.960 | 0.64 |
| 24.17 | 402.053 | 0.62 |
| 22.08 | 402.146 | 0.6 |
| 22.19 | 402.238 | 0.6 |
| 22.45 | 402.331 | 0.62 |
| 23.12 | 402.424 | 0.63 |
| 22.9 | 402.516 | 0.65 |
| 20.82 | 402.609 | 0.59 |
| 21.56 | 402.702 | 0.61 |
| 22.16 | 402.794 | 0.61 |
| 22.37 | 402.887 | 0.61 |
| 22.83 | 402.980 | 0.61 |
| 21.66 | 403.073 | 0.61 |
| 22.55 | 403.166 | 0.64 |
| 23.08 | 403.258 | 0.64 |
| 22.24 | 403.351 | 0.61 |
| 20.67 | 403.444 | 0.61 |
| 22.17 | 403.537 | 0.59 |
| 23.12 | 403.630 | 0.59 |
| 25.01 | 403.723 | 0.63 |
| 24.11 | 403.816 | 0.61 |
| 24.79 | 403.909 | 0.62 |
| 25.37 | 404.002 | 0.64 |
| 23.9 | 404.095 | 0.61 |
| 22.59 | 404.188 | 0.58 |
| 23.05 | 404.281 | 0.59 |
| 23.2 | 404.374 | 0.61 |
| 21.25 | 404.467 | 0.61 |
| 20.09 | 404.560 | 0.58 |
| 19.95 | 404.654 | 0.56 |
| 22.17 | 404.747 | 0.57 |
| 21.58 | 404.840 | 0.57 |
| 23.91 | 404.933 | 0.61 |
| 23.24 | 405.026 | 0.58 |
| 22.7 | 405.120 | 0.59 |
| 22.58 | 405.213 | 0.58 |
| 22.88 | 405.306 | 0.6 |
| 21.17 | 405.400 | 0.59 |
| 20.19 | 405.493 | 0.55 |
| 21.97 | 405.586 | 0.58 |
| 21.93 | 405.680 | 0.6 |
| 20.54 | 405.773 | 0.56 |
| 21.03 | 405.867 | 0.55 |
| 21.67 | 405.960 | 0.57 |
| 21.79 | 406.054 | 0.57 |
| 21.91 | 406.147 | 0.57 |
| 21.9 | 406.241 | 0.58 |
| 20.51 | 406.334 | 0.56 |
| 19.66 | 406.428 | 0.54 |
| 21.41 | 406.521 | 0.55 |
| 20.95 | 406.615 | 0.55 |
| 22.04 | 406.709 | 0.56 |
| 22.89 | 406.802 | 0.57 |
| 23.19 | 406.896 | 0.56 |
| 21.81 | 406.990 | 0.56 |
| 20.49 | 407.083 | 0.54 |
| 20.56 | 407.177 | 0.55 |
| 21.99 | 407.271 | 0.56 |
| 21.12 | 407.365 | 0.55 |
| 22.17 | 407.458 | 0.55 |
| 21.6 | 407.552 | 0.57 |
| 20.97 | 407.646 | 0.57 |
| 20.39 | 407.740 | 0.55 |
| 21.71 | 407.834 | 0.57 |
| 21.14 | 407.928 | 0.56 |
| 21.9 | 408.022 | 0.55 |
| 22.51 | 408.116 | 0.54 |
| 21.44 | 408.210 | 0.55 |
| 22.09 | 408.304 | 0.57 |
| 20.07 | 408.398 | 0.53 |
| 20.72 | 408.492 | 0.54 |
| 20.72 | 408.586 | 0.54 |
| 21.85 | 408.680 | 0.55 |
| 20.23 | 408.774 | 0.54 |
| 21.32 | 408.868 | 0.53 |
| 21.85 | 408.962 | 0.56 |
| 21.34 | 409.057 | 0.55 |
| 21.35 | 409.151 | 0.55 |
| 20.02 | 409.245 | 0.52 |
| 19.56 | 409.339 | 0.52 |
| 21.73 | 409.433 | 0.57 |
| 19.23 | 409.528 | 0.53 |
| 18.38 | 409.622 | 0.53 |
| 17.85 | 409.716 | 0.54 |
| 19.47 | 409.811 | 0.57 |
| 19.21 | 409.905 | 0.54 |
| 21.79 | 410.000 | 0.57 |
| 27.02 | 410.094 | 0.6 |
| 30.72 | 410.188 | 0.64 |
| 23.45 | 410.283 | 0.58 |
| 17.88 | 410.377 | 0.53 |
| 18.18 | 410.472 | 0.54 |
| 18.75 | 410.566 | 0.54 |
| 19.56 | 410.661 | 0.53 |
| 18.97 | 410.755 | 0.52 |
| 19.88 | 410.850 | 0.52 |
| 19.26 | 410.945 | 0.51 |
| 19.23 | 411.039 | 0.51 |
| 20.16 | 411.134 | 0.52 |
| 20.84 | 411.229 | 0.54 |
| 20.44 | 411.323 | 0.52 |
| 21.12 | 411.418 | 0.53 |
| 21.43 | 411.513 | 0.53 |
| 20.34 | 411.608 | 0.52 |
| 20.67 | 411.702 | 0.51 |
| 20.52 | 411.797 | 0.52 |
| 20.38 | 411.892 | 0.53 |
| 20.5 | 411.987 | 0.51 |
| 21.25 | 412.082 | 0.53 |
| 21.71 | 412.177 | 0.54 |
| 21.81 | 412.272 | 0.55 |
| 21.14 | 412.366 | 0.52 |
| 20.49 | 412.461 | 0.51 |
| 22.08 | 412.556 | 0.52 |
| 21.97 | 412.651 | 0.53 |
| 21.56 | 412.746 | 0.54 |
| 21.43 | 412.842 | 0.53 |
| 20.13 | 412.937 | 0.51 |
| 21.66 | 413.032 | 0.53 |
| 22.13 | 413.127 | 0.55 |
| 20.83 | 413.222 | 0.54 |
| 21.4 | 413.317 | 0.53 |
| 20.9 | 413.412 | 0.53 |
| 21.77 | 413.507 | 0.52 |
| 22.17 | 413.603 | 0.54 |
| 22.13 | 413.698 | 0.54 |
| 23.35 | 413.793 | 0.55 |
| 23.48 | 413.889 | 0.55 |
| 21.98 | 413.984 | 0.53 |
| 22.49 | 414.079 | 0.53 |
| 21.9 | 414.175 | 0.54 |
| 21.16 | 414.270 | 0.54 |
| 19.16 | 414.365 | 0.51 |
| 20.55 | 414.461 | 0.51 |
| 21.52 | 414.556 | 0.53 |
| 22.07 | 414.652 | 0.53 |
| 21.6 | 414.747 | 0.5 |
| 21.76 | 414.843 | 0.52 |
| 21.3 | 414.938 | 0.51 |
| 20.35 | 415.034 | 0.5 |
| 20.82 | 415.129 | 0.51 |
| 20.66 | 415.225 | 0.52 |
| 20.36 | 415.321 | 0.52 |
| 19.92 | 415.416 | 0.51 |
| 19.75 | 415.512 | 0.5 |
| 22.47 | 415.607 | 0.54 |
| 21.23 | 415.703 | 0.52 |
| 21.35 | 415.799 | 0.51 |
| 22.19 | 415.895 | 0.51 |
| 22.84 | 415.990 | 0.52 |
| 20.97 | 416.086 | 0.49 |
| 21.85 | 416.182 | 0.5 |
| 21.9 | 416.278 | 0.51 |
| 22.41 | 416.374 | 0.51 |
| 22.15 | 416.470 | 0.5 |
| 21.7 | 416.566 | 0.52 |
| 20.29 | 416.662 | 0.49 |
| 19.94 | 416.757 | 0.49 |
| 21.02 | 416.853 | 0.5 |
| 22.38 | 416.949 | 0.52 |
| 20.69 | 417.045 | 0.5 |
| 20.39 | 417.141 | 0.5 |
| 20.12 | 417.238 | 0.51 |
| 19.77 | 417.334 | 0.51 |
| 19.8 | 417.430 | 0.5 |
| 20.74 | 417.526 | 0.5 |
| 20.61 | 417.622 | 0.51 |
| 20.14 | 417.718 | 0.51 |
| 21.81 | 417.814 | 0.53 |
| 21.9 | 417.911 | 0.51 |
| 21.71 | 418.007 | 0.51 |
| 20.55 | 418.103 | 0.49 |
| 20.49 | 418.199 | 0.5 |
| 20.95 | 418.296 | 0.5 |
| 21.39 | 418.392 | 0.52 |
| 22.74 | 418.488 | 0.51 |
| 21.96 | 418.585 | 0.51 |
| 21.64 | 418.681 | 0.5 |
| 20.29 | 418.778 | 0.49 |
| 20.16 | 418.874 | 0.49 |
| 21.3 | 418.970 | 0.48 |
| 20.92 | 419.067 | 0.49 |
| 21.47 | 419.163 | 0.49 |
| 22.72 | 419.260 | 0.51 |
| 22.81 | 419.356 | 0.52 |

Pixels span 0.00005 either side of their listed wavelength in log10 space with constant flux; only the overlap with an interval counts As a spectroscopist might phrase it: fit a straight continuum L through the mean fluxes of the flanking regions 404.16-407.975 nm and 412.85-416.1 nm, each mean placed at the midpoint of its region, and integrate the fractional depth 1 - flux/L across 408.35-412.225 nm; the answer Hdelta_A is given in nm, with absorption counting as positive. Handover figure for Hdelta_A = 0.150 nm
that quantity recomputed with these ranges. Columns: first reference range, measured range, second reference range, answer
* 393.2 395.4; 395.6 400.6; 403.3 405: 0.16 nm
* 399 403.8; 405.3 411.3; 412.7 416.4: 0.24 nm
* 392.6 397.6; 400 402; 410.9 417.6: -0.47 nm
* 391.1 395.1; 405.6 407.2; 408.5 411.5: -0.09 nm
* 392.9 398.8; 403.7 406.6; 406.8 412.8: -0.32 nm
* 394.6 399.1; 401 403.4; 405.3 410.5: -0.34 nm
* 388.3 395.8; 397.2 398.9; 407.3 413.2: 0.06 nm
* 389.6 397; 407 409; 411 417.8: -0.08 nm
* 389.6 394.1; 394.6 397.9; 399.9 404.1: 0.51 nm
